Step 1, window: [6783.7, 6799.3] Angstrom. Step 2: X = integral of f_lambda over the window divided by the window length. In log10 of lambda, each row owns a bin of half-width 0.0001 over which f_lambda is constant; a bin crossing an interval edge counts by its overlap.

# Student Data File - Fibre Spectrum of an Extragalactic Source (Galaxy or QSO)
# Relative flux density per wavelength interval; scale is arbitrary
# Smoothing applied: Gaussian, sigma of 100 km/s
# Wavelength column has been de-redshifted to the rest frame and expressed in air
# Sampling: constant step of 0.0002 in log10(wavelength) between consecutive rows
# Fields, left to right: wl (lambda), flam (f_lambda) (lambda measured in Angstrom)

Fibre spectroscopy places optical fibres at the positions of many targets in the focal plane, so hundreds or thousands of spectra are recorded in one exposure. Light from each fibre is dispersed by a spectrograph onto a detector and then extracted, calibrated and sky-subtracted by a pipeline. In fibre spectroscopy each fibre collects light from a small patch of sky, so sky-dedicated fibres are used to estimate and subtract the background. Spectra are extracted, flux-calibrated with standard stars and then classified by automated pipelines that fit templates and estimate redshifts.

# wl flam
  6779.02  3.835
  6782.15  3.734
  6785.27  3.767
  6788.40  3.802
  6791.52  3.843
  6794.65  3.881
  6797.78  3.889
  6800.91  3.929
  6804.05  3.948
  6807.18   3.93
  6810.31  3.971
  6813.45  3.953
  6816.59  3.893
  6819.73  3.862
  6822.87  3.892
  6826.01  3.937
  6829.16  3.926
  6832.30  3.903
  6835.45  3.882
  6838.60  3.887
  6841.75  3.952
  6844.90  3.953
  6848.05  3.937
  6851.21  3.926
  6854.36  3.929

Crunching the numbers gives 3.84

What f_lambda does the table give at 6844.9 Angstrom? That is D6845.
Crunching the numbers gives 3.953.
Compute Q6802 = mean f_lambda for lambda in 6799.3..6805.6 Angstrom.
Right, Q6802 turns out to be 3.93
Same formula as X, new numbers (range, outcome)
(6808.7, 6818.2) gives 3.94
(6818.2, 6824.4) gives 3.88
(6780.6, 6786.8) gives 3.75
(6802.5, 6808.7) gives 3.94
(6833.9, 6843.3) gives 3.91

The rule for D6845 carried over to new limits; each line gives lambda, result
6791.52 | 3.843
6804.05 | 3.948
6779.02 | 3.835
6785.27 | 3.767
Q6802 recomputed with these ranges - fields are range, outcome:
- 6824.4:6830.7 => 3.93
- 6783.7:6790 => 3.79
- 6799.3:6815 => 3.95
